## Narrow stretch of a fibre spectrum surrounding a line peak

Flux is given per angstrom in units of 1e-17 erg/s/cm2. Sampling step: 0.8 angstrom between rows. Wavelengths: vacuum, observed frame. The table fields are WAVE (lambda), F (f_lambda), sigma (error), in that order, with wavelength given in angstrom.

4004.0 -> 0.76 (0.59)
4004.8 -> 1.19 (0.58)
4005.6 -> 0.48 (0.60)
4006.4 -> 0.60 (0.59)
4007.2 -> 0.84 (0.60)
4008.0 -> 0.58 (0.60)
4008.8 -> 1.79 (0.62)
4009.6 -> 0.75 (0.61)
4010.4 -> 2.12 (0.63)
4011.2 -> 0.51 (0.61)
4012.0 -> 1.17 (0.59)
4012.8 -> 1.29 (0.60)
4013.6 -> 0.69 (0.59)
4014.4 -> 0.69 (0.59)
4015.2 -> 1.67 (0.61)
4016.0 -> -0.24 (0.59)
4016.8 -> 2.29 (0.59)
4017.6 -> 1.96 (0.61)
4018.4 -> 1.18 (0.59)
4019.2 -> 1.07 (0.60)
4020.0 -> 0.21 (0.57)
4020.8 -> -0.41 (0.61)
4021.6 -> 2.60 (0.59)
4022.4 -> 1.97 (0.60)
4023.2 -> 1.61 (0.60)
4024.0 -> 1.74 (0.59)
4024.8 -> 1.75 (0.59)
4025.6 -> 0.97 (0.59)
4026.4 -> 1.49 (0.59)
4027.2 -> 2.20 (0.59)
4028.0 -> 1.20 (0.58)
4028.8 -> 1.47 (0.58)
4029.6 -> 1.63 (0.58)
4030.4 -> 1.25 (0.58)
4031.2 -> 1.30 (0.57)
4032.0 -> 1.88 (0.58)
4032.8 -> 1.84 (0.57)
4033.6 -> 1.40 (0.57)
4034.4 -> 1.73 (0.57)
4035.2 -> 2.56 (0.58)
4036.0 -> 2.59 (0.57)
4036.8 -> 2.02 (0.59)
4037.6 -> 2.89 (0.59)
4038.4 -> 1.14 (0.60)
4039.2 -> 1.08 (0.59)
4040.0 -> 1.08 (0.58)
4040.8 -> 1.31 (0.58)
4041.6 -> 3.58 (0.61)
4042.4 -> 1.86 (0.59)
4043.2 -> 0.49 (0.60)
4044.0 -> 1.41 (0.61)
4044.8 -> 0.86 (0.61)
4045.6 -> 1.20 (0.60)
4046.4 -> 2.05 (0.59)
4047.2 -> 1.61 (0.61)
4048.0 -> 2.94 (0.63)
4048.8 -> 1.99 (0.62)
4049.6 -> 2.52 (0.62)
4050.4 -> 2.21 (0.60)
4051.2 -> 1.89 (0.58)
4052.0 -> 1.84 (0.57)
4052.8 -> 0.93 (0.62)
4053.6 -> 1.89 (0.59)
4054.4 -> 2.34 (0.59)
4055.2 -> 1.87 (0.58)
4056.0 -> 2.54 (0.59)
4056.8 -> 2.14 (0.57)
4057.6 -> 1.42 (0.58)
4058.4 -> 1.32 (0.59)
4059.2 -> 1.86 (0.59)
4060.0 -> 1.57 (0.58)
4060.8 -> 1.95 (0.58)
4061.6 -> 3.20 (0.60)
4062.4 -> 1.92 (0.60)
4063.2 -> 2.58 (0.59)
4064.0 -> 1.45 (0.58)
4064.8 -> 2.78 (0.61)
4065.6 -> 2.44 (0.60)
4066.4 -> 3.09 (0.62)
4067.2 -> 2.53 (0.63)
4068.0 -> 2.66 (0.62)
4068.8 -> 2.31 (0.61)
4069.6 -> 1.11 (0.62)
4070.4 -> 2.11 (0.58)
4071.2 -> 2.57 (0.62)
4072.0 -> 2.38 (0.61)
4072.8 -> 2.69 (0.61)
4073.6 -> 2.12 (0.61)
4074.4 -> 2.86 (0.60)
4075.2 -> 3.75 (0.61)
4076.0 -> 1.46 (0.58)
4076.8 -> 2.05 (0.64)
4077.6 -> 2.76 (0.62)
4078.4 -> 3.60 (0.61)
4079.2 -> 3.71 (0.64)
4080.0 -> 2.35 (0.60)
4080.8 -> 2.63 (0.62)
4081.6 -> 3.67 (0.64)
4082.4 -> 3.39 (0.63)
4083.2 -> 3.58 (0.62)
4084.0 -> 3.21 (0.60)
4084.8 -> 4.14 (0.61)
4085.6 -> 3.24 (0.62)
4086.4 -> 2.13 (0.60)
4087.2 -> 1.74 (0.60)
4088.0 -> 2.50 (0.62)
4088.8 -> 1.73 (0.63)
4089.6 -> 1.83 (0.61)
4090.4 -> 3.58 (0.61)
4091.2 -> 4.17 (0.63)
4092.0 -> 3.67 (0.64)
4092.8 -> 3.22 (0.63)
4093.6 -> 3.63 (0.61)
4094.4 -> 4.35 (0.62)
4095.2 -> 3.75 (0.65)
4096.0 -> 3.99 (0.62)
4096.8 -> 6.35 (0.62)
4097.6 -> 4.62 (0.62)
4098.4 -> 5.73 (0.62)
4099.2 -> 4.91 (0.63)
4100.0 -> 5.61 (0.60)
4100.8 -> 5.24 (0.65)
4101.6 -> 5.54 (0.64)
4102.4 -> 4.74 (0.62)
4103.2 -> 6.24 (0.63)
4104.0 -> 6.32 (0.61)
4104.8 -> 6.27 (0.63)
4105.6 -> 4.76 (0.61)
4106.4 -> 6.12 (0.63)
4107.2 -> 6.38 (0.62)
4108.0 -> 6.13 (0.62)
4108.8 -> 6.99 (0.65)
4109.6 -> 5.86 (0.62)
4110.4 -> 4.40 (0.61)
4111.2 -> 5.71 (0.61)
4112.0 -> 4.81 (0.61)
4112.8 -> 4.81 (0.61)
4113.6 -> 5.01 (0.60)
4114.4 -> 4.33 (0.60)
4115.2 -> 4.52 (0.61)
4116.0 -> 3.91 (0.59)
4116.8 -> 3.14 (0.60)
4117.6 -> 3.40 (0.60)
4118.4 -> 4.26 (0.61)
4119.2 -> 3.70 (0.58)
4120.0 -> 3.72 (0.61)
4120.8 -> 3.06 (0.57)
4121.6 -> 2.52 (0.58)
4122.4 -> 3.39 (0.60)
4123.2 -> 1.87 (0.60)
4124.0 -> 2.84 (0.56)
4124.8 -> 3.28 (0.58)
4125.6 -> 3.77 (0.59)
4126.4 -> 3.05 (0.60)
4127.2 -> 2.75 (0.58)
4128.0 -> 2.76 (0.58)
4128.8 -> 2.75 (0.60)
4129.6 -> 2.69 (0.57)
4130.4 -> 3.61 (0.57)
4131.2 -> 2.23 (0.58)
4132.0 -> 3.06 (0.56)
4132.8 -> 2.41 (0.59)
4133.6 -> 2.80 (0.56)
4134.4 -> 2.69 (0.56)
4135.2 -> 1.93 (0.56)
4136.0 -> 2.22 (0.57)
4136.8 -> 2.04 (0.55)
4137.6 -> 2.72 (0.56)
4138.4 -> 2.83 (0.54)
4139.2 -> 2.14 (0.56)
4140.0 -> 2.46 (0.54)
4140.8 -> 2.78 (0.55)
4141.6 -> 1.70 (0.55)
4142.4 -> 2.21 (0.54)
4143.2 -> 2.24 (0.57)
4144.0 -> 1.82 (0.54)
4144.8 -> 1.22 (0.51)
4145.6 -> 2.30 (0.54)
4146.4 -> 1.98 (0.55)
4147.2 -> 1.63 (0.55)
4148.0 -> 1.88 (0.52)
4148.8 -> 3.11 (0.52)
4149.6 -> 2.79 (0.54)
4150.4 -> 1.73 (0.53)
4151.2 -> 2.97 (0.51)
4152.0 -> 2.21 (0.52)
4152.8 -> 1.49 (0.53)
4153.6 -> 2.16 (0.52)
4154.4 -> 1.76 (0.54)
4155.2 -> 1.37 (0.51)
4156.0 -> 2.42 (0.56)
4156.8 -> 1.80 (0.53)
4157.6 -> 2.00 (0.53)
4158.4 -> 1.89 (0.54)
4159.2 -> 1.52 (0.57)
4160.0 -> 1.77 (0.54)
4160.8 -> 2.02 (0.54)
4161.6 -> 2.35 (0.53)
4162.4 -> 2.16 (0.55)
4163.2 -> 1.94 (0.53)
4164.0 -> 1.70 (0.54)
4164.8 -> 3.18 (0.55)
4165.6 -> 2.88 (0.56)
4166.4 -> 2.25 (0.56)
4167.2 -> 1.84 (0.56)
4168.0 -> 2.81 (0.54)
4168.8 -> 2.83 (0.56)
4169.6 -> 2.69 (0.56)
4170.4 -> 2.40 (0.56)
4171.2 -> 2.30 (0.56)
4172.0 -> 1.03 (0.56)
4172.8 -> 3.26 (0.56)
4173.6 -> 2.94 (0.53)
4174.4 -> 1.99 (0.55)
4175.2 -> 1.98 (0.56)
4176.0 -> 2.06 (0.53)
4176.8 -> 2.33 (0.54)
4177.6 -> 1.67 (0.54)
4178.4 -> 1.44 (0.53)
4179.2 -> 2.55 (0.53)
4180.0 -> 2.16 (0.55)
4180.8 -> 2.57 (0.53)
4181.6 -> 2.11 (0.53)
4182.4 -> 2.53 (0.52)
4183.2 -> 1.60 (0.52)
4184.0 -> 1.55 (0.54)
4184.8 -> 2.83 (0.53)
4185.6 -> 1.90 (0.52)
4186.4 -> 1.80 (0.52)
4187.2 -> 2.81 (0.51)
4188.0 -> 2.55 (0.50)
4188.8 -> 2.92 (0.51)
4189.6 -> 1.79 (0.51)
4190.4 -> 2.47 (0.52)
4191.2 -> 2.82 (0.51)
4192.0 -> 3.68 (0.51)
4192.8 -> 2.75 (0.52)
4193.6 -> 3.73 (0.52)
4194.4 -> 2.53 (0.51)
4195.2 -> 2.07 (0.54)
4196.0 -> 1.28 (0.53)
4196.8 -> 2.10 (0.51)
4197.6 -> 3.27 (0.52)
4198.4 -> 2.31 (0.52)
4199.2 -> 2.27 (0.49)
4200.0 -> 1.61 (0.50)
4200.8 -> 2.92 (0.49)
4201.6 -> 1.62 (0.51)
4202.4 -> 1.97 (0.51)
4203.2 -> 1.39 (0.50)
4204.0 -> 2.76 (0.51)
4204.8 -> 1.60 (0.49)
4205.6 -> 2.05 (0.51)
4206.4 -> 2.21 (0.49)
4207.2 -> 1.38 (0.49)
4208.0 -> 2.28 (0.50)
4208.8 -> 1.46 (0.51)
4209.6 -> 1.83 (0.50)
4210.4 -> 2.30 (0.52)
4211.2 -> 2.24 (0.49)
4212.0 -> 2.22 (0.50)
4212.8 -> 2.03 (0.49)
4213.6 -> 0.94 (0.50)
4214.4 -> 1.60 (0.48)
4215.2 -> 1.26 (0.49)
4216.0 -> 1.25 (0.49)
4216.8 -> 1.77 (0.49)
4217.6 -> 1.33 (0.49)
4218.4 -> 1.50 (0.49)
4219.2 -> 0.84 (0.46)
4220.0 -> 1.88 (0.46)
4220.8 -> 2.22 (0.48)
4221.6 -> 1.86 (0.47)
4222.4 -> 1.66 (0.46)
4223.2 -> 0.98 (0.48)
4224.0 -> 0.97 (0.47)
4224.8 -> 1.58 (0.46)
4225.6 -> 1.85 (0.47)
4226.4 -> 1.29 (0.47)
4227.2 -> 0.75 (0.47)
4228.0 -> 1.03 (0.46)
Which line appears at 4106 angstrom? Lyman alpha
